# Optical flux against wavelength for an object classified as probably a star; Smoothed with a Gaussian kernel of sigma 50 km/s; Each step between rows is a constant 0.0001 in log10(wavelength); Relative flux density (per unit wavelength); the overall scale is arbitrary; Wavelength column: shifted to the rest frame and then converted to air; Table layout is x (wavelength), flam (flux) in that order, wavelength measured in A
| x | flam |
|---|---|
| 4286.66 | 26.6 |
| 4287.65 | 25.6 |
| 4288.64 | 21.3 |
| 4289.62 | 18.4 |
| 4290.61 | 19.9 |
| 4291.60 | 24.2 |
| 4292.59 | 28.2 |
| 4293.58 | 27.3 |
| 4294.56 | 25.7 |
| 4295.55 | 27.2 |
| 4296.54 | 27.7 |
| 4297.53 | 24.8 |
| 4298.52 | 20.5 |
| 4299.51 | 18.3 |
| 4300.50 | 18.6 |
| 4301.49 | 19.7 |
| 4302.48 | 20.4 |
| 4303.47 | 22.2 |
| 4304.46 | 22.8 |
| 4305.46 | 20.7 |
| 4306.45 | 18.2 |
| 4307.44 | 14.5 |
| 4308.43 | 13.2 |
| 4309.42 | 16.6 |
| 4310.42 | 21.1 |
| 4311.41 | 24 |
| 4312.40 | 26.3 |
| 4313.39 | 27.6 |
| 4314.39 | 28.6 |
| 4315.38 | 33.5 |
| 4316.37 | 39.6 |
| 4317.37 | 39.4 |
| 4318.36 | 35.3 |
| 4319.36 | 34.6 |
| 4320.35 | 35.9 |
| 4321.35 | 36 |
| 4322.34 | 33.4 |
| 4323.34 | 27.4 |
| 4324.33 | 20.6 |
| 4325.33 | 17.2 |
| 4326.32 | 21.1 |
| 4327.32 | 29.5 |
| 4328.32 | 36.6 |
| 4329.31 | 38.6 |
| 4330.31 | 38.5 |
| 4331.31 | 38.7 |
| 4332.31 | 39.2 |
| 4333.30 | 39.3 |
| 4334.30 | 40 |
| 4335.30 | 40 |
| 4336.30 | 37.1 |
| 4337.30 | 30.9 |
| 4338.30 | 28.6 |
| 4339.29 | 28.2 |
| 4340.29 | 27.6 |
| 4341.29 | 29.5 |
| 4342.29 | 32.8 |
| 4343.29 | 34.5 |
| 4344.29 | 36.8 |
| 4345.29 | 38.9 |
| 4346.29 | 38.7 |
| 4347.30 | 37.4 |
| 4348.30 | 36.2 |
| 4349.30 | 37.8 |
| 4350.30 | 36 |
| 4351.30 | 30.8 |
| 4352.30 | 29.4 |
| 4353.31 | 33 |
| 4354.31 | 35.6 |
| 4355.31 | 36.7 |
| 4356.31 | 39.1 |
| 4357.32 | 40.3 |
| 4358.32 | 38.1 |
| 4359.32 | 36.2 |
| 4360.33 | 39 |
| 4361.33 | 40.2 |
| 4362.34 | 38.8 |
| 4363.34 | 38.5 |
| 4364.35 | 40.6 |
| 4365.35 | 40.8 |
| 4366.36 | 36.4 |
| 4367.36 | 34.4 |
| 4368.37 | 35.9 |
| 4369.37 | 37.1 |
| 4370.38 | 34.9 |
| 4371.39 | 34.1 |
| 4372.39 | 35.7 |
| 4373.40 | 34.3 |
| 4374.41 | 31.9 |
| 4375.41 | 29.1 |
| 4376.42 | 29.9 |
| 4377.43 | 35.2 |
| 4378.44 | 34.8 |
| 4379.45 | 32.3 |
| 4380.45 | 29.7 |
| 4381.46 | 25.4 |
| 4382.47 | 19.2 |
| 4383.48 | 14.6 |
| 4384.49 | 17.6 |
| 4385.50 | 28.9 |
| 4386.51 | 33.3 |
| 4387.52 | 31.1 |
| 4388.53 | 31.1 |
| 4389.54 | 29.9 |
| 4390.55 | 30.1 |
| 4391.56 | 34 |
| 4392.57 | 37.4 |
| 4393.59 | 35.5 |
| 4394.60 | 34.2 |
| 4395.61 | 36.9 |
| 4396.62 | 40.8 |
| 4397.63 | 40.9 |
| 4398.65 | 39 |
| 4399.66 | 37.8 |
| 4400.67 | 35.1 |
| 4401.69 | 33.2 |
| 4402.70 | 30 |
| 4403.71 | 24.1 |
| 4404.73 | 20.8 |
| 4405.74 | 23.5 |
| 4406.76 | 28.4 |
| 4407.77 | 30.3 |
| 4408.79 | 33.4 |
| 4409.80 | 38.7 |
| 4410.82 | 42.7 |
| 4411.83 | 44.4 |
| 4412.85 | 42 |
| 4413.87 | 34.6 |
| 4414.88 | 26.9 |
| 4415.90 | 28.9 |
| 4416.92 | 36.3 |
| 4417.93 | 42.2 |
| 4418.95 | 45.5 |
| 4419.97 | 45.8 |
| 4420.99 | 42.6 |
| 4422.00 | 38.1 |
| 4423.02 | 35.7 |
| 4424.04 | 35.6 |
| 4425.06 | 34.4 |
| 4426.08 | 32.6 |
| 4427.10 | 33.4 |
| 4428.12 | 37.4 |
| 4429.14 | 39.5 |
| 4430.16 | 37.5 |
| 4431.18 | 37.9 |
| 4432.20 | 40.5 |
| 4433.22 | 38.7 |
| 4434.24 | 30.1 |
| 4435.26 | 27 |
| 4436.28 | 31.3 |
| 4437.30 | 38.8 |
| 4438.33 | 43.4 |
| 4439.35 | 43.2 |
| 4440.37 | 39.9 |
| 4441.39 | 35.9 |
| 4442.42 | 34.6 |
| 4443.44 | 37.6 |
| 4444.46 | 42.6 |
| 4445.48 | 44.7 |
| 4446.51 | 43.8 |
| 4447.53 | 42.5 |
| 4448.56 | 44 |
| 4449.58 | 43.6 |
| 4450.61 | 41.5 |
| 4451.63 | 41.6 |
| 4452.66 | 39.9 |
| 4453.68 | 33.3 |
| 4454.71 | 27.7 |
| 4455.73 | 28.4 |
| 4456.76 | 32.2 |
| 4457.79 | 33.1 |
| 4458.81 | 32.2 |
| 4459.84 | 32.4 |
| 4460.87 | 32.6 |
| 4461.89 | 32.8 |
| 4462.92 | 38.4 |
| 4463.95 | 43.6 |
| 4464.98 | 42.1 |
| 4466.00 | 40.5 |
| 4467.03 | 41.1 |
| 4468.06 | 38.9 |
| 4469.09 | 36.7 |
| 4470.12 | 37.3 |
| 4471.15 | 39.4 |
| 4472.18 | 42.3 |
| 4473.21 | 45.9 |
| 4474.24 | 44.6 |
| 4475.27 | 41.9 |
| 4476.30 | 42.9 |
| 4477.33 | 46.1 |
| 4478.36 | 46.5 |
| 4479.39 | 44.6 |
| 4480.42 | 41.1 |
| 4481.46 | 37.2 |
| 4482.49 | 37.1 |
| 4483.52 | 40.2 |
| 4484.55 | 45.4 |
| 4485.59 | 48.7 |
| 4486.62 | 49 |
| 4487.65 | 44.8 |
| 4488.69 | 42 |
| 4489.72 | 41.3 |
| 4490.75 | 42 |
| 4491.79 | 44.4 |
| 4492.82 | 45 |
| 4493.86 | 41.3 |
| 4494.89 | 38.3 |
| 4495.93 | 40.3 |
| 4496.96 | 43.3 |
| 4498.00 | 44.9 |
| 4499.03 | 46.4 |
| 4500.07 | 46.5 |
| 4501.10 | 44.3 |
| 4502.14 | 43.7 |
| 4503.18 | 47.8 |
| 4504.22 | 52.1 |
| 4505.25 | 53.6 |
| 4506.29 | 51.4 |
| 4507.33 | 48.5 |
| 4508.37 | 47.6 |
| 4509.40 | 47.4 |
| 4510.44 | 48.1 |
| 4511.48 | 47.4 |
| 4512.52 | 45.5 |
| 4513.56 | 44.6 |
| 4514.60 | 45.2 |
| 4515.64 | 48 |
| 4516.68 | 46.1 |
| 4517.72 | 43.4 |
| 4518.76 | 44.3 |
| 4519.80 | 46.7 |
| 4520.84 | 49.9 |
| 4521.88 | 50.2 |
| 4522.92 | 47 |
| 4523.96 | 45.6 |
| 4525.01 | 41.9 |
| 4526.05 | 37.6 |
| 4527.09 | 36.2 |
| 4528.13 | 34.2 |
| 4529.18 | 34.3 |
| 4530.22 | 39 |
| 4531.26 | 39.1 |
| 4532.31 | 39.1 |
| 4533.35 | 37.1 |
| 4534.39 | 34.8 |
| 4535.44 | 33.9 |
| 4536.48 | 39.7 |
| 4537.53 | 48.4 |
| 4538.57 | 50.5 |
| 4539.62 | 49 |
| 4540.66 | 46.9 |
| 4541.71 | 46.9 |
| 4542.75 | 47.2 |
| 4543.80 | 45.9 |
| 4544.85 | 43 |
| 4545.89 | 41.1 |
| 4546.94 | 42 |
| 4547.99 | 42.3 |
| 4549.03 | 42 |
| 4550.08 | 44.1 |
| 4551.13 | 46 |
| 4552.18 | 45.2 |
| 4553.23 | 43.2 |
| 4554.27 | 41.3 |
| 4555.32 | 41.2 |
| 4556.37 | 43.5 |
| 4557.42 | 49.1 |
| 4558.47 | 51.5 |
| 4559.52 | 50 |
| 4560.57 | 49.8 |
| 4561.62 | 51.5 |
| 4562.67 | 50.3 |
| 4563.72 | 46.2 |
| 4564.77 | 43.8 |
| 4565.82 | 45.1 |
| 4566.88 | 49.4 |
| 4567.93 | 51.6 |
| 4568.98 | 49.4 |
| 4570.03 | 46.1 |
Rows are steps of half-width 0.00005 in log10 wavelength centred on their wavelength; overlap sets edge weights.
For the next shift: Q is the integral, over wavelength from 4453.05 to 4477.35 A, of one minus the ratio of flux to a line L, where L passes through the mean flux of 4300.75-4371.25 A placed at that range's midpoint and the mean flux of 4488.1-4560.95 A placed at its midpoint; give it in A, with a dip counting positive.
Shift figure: 1.8 A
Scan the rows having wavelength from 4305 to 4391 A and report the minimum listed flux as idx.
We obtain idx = 13.2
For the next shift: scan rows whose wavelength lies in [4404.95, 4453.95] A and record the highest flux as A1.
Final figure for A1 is 45.8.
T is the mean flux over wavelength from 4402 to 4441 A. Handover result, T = 35.7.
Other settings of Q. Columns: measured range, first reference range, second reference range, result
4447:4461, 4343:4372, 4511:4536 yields 1.3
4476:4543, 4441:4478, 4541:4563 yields -2.5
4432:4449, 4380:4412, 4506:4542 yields -1.4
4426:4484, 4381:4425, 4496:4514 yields 2.5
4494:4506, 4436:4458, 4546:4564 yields -1.0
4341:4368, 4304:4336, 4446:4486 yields -3.8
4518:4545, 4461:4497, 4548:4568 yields 1.3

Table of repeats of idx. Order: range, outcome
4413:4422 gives 26.9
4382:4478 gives 14.6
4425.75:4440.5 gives 27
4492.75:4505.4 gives 38.3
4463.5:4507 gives 36.7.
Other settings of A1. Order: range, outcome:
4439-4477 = 45.9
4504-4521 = 53.6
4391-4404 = 40.9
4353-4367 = 40.8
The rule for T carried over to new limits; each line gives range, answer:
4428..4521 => 41.5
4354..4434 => 34.6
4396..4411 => 33.1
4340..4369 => 36.3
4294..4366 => 31.2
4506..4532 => 44.2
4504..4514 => 48.6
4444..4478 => 39.1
